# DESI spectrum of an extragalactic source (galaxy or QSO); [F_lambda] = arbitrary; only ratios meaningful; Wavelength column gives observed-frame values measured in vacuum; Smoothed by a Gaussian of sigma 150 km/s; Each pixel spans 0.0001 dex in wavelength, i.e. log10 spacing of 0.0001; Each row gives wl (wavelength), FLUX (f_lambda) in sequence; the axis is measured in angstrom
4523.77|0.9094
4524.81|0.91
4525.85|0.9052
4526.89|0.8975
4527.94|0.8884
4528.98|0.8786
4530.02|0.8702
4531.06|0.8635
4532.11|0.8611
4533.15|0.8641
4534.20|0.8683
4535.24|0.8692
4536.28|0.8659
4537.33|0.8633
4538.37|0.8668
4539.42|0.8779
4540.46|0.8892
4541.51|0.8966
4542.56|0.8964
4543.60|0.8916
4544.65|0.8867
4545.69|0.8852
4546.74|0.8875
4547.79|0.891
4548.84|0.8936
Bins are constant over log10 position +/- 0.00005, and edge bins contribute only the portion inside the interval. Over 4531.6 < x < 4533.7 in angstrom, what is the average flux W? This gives 0.862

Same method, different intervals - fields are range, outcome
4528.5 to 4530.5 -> 0.876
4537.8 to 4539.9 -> 0.872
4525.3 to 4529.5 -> 0.893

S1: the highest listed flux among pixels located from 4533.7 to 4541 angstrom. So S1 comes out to 0.8892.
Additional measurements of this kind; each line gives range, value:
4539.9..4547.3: 0.8966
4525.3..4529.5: 0.9052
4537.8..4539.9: 0.8779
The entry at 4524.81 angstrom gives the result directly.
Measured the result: 0.91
